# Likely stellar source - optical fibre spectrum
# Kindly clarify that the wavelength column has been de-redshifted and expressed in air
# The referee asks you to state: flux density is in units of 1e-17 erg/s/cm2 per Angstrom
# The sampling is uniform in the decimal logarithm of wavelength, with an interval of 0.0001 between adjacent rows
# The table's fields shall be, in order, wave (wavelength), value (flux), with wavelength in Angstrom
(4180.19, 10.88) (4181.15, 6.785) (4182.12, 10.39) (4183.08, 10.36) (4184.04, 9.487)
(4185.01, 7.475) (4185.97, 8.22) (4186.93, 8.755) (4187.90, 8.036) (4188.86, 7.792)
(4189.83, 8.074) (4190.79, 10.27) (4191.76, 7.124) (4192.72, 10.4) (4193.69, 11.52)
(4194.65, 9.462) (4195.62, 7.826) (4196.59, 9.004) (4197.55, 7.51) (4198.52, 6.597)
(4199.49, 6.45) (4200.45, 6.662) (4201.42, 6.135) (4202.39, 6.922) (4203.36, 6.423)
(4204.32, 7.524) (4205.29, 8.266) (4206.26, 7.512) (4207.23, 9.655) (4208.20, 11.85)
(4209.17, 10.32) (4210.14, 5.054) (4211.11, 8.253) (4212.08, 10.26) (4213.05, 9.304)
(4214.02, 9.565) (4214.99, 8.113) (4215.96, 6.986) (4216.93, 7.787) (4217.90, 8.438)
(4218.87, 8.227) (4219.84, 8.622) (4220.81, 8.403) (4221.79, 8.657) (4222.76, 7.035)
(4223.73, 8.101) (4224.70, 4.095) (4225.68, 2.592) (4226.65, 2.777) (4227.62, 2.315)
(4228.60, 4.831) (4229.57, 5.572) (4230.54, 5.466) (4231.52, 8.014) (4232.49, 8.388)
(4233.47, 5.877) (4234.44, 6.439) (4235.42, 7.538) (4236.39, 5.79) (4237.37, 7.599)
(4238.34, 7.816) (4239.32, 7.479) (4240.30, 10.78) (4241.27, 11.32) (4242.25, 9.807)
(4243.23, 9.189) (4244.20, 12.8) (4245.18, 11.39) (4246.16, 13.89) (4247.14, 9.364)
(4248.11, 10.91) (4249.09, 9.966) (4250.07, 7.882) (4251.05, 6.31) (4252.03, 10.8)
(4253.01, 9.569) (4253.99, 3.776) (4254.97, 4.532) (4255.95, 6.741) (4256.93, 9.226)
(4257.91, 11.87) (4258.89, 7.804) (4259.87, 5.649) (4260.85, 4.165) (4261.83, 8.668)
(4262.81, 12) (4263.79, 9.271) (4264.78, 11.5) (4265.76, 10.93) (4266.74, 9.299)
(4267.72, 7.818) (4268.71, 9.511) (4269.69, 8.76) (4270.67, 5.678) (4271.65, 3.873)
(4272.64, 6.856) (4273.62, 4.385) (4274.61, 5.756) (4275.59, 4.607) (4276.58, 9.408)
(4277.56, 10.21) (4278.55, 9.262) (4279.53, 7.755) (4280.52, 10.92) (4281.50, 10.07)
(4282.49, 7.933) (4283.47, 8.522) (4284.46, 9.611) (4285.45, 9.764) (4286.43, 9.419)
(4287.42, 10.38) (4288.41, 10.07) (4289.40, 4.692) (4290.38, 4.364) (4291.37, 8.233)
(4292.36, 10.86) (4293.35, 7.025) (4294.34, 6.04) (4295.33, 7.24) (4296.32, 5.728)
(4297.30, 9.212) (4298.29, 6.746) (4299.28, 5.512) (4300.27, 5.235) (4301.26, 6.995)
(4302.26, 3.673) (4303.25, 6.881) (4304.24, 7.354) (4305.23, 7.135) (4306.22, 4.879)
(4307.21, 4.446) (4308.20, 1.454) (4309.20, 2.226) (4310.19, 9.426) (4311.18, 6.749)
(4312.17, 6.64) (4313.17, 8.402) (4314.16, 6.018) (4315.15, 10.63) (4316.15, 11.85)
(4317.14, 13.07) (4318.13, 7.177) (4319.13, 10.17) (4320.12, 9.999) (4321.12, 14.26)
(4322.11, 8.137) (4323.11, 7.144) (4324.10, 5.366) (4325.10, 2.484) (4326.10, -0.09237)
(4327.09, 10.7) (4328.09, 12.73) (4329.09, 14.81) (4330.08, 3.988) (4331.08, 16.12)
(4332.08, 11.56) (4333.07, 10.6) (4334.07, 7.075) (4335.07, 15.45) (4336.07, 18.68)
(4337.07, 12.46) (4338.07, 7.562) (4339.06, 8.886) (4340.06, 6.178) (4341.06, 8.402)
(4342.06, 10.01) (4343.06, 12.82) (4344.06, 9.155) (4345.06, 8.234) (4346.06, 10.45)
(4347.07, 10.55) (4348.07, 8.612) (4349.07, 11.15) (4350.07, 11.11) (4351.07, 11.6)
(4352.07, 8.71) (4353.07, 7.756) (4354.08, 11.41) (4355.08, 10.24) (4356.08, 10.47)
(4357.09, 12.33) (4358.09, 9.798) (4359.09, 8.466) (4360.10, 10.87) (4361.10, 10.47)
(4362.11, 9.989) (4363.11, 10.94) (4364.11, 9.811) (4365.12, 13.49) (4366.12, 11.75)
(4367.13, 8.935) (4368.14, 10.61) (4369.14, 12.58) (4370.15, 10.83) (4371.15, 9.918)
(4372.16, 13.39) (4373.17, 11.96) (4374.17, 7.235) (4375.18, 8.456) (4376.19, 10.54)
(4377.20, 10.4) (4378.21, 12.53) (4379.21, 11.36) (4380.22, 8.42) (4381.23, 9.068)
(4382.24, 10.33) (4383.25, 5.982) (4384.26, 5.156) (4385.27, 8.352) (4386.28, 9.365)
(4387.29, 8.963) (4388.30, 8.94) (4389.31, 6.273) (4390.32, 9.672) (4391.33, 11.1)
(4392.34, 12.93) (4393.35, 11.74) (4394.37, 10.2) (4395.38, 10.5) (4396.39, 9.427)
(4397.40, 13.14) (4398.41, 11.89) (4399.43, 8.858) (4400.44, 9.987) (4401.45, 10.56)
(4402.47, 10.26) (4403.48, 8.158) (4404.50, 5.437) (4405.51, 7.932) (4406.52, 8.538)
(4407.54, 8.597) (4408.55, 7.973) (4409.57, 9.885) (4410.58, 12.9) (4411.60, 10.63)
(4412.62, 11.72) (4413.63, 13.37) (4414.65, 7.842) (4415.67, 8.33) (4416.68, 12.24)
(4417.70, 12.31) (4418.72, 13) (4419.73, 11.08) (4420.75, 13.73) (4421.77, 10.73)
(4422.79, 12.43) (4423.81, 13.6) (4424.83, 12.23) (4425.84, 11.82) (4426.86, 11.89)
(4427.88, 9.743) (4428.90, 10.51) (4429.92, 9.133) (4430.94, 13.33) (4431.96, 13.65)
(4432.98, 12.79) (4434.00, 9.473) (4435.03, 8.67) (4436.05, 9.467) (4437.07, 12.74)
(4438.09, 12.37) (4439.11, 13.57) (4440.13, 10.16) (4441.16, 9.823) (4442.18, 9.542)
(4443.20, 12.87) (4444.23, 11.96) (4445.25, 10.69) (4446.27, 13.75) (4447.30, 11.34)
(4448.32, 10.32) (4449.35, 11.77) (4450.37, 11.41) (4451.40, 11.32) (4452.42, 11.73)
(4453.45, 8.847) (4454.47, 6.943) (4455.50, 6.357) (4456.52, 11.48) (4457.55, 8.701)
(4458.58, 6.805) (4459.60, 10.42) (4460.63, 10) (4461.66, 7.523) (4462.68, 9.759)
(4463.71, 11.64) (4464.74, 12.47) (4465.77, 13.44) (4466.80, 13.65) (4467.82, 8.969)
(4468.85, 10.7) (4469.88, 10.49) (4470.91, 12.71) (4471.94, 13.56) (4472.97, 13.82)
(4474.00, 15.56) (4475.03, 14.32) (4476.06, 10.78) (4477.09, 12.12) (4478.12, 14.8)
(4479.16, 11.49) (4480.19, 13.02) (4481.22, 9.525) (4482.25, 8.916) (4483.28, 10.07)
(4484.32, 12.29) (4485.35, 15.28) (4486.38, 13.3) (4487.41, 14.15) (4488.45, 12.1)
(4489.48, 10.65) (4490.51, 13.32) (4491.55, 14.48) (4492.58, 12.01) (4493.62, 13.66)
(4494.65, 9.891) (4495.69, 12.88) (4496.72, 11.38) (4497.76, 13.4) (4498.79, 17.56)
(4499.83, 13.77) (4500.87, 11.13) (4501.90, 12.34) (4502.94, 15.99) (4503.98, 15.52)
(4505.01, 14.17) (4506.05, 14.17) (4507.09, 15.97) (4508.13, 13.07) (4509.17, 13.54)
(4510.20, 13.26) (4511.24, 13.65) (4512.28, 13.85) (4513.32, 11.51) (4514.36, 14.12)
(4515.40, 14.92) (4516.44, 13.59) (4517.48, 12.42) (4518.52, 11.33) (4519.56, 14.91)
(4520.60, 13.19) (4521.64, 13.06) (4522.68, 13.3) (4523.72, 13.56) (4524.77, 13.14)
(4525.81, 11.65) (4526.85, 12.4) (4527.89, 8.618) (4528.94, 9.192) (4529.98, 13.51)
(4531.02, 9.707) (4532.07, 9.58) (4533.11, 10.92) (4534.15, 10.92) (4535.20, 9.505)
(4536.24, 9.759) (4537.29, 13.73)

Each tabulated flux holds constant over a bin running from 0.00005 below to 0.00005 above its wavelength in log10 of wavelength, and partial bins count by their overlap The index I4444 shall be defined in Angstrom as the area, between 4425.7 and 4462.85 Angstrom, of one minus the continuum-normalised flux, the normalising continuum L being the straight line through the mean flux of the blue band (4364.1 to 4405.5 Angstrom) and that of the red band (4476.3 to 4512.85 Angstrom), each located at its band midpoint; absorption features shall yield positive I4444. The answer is 3.1 Angstrom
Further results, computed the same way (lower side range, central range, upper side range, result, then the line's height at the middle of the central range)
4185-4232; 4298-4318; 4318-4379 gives 5.6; 9.42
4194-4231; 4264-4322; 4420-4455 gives 6.2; 8.76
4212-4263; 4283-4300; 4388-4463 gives 1.6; 8.66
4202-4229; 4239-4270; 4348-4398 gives -4.1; 8.11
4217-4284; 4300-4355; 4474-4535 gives 3.5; 9.4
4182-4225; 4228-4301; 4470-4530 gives 8.8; 9.25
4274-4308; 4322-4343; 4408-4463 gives -2.7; 8.44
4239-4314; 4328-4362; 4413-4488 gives -4.5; 9.3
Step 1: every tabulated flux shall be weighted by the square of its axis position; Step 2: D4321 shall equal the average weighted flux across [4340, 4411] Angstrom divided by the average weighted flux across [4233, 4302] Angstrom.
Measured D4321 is 1.27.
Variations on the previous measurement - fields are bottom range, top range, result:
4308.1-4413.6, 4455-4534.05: 1.34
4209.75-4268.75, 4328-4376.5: 1.38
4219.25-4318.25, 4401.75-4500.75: 1.60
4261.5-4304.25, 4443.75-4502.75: 1.62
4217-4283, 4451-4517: 1.72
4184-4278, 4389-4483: 1.50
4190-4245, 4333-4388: 1.39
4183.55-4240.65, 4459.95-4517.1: 1.89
